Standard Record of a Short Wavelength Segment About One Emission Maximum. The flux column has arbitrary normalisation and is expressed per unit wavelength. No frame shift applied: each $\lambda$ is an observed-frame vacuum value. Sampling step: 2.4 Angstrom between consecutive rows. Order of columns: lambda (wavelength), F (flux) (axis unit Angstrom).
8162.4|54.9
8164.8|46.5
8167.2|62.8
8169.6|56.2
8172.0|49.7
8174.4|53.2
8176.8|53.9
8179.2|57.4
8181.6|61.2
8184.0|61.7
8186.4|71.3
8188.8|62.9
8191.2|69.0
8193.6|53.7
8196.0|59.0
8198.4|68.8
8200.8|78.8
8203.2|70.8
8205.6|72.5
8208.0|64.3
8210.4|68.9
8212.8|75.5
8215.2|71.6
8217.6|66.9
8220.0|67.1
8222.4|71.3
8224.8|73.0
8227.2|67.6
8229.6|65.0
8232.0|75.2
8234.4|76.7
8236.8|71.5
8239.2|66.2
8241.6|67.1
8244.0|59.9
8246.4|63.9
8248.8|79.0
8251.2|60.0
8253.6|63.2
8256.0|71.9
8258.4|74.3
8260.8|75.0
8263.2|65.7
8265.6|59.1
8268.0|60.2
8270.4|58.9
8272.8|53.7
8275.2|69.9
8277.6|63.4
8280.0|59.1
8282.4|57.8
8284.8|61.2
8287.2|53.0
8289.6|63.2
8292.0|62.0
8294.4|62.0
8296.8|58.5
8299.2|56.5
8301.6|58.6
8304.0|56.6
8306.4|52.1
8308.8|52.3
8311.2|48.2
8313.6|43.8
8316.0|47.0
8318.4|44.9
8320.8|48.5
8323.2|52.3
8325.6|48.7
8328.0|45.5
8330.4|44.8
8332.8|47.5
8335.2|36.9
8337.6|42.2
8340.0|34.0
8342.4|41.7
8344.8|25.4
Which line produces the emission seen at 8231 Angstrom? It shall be Mg II 2798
